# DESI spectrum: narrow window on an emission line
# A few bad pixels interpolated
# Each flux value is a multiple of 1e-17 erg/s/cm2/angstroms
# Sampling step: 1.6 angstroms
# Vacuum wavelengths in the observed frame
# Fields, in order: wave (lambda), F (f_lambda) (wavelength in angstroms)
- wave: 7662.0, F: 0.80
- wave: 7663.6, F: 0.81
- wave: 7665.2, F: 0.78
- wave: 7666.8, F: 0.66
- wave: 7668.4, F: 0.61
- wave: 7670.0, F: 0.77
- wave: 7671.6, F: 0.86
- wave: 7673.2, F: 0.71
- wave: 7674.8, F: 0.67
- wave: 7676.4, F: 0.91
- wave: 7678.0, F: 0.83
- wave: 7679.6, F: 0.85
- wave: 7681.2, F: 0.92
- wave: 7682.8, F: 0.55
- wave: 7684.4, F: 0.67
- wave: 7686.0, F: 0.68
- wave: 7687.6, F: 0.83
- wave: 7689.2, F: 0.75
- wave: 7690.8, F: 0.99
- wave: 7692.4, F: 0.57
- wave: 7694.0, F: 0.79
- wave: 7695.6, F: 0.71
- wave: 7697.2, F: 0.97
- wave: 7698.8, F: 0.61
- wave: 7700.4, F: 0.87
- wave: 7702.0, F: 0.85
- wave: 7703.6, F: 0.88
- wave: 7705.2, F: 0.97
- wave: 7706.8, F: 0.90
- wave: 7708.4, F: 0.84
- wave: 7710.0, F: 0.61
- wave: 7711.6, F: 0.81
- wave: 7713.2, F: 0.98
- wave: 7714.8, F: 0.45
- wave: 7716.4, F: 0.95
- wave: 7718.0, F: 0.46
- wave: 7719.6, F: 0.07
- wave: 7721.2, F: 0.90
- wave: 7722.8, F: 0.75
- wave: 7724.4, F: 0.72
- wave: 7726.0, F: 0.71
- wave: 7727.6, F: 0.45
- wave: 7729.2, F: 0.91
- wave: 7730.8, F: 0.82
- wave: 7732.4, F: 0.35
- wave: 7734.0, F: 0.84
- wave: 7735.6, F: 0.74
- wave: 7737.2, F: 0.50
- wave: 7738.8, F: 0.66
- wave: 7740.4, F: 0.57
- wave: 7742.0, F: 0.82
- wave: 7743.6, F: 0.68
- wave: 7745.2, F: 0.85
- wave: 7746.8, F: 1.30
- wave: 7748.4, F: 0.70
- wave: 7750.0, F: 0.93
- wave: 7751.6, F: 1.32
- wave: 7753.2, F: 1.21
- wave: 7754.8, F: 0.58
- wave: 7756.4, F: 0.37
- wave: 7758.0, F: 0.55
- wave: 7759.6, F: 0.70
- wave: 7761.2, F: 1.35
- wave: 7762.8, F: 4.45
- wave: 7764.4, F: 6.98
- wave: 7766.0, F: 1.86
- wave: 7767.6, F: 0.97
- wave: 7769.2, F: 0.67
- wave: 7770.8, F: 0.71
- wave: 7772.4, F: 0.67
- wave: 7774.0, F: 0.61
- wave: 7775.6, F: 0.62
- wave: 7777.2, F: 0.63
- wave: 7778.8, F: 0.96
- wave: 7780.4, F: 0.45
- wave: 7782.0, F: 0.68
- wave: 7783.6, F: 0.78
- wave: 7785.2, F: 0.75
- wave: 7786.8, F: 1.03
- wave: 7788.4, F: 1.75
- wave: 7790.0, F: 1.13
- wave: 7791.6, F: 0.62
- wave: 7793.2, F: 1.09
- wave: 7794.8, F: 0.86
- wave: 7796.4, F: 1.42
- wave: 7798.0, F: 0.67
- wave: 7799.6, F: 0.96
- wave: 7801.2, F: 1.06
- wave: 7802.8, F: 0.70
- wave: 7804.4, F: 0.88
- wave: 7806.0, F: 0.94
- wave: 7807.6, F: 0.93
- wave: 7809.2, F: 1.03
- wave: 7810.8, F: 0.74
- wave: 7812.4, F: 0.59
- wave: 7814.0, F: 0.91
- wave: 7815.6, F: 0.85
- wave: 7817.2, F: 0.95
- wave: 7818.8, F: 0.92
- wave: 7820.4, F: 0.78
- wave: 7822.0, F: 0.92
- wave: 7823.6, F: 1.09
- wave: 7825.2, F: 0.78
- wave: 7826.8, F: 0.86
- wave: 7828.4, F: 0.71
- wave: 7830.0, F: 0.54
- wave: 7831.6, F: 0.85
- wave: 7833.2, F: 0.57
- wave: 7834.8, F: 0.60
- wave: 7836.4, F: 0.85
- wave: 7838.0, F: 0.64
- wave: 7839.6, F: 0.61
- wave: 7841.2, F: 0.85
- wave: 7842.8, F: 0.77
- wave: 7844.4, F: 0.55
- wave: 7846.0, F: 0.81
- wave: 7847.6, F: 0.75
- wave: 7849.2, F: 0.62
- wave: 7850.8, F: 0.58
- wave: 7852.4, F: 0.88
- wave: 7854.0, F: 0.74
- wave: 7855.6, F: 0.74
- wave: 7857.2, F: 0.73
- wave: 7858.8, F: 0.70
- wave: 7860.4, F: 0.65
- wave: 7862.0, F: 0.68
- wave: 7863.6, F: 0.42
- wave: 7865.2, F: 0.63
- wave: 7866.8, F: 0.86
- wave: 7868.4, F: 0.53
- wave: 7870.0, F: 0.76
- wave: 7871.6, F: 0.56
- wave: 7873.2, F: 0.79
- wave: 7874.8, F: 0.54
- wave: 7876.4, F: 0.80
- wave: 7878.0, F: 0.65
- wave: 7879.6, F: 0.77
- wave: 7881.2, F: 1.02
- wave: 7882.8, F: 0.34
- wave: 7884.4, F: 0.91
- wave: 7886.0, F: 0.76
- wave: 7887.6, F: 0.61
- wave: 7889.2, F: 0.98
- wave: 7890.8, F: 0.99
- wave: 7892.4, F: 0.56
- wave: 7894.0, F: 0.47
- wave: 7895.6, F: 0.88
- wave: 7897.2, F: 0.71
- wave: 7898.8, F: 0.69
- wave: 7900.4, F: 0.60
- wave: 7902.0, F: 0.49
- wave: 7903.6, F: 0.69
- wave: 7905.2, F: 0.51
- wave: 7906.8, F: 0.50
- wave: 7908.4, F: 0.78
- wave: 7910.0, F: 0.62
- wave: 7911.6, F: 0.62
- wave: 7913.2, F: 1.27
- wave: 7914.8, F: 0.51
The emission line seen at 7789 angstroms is [N II]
